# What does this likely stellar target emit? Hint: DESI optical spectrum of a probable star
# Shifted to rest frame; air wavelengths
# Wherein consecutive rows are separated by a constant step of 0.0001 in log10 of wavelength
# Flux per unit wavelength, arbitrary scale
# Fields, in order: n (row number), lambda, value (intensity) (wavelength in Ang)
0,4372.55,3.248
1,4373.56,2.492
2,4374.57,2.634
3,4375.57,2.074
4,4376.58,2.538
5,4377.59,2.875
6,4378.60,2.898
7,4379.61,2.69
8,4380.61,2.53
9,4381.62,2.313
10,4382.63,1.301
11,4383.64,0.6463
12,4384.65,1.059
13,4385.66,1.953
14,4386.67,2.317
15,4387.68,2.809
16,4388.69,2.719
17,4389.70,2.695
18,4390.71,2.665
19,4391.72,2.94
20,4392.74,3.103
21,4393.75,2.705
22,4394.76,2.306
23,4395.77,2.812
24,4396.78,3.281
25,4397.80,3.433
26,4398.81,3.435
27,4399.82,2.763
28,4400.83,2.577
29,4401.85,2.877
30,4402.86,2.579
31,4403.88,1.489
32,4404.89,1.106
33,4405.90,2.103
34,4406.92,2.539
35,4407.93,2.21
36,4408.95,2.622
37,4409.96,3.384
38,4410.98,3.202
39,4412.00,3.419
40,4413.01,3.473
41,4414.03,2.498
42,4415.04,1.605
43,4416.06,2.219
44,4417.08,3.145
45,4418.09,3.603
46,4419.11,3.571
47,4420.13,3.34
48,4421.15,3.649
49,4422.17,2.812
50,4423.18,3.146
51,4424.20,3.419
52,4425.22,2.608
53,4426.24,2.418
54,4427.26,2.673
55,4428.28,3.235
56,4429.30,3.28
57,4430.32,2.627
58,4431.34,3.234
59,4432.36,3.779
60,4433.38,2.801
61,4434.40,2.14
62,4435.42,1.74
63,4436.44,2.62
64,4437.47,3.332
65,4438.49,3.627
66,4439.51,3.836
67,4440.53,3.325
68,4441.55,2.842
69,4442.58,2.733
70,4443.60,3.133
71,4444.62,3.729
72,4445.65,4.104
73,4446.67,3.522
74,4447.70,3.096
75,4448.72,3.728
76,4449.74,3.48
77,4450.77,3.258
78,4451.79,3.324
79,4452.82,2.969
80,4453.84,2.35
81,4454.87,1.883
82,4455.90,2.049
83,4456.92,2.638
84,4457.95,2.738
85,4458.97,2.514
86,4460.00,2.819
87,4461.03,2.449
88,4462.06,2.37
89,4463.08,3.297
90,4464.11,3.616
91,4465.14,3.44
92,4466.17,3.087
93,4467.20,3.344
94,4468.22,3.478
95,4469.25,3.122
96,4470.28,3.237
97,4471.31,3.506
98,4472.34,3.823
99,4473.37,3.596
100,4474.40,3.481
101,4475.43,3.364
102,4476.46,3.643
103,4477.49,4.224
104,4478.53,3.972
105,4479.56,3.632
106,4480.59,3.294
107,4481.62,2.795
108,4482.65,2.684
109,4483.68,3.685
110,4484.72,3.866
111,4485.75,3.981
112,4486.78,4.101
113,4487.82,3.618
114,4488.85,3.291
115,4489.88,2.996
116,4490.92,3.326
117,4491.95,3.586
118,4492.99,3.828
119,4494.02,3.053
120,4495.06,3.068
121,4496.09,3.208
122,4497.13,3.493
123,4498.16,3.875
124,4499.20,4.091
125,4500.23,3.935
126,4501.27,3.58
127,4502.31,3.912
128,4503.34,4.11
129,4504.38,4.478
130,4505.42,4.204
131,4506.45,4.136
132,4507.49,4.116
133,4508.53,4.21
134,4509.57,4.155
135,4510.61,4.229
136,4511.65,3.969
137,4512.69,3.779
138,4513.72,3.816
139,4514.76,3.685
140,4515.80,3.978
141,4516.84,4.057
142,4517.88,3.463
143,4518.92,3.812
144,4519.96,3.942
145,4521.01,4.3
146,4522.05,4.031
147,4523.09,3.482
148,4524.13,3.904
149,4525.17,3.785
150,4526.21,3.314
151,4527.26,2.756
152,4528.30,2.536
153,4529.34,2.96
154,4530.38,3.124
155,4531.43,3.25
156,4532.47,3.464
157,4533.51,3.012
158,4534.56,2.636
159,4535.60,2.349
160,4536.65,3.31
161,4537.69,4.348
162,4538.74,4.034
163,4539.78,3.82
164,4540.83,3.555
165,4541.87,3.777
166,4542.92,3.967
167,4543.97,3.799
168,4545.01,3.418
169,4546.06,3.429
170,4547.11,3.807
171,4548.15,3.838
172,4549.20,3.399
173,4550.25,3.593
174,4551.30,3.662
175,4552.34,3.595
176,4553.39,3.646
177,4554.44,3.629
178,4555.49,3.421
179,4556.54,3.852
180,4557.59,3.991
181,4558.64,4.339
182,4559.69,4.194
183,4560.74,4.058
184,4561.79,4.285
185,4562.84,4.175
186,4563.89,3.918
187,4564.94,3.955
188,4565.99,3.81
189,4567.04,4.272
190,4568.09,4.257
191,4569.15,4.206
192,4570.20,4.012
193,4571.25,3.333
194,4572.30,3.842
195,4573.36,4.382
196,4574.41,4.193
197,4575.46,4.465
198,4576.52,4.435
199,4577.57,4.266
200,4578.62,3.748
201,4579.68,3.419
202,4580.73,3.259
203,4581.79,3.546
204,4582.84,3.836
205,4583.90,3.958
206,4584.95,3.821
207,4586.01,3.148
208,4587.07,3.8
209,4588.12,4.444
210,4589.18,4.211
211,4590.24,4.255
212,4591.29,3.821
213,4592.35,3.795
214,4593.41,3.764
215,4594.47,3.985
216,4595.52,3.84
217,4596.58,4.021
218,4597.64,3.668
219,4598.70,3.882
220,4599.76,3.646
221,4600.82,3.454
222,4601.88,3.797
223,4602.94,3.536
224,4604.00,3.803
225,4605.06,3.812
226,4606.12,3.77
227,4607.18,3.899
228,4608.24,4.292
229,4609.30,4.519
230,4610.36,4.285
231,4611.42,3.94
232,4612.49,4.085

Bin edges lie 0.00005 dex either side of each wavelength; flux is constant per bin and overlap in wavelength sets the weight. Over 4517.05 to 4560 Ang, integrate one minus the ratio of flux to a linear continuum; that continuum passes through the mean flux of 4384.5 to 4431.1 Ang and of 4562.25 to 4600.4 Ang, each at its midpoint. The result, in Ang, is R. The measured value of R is 0.77 Ang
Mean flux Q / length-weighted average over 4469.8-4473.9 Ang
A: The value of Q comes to 3.54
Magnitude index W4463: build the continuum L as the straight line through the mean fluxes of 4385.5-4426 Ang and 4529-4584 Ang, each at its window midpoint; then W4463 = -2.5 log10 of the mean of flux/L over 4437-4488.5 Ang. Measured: -0.04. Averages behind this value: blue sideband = 2.78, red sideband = 3.75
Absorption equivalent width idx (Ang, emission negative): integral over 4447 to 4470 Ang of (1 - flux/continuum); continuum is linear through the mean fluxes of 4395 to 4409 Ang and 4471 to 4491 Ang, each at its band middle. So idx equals 2.1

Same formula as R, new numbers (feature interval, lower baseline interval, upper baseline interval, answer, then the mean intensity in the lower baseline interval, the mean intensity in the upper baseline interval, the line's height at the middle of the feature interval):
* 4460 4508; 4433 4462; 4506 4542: -3.81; 2.95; 3.63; 3.27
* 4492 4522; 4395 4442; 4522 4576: -3.85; 2.88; 3.69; 3.43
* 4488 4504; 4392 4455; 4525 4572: -1.04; 2.94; 3.64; 3.35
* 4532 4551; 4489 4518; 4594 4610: 1.45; 3.8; 3.87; 3.82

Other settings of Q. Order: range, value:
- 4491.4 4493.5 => 3.7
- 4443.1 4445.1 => 3.43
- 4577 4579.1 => 4.04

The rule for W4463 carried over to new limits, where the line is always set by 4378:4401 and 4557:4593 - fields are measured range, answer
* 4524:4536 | 0.180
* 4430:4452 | -0.091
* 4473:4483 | -0.085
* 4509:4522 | -0.123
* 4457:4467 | 0.061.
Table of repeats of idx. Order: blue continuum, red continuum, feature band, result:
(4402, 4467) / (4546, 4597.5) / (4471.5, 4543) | -4.2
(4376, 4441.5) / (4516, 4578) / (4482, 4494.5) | -0.7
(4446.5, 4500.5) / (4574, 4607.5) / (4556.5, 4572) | -1.3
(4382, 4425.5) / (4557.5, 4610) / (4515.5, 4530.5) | -0.3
